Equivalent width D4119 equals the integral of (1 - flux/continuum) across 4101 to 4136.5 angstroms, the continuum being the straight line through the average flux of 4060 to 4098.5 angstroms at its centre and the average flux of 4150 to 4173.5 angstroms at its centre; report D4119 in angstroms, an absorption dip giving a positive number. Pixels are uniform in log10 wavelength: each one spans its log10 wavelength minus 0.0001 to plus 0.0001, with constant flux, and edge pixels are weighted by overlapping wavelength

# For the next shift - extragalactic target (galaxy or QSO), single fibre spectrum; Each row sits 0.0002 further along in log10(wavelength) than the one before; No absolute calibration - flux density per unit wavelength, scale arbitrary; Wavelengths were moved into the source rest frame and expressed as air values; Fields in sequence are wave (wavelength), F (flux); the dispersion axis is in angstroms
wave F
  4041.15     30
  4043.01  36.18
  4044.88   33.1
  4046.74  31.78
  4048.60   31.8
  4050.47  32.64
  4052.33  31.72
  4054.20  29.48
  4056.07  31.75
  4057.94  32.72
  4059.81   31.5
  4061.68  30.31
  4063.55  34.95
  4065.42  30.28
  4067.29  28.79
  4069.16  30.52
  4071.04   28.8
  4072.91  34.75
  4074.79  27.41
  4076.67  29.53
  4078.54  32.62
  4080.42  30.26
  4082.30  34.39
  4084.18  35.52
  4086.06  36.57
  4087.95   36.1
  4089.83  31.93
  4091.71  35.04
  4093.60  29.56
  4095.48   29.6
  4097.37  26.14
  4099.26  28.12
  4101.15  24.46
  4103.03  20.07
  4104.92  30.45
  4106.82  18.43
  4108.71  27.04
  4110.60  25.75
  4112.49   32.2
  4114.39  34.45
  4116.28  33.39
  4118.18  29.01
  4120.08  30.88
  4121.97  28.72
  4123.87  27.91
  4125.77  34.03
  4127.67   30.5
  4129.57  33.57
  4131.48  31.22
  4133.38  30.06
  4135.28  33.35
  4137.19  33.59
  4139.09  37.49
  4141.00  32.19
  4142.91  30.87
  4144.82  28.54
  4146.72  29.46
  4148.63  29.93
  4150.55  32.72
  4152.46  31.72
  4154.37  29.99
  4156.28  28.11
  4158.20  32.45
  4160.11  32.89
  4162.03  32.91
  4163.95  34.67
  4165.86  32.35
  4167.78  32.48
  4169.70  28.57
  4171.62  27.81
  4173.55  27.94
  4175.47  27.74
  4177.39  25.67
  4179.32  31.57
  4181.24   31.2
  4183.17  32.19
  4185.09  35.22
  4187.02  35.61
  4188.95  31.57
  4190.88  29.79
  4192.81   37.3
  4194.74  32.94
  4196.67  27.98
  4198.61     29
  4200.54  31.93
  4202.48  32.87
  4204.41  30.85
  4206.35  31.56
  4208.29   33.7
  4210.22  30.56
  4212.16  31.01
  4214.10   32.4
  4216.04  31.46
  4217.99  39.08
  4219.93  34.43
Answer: 2.3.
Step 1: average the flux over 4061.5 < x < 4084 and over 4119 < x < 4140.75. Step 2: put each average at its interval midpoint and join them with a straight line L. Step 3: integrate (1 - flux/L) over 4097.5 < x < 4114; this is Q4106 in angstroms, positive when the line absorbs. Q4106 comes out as 2.9 angstroms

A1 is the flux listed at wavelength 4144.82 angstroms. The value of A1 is 28.54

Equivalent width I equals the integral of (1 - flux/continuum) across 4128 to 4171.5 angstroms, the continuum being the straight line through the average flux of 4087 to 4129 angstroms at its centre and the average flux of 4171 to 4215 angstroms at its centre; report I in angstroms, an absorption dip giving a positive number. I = -2.05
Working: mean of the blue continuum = 29.3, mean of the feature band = 31.7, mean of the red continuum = 31.3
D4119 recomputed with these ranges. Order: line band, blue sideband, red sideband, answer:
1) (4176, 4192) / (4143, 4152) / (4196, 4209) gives -0.4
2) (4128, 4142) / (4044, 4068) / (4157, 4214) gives -0.6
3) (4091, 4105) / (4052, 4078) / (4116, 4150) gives 1.6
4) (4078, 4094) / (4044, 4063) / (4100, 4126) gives -2.1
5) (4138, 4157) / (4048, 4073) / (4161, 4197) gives 0.1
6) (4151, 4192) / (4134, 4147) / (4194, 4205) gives 0.6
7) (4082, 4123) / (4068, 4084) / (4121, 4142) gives 2.3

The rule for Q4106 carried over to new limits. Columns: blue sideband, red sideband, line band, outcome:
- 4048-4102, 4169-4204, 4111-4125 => 0.17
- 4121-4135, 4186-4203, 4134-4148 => -0.41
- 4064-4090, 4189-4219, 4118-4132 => 0.55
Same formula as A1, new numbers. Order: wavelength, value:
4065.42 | 30.28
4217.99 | 39.08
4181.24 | 31.2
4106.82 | 18.43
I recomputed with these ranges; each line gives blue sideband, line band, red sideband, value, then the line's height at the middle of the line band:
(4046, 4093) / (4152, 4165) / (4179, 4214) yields 0.1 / 32.1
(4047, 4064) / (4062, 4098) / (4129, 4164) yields 0.0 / 31.8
